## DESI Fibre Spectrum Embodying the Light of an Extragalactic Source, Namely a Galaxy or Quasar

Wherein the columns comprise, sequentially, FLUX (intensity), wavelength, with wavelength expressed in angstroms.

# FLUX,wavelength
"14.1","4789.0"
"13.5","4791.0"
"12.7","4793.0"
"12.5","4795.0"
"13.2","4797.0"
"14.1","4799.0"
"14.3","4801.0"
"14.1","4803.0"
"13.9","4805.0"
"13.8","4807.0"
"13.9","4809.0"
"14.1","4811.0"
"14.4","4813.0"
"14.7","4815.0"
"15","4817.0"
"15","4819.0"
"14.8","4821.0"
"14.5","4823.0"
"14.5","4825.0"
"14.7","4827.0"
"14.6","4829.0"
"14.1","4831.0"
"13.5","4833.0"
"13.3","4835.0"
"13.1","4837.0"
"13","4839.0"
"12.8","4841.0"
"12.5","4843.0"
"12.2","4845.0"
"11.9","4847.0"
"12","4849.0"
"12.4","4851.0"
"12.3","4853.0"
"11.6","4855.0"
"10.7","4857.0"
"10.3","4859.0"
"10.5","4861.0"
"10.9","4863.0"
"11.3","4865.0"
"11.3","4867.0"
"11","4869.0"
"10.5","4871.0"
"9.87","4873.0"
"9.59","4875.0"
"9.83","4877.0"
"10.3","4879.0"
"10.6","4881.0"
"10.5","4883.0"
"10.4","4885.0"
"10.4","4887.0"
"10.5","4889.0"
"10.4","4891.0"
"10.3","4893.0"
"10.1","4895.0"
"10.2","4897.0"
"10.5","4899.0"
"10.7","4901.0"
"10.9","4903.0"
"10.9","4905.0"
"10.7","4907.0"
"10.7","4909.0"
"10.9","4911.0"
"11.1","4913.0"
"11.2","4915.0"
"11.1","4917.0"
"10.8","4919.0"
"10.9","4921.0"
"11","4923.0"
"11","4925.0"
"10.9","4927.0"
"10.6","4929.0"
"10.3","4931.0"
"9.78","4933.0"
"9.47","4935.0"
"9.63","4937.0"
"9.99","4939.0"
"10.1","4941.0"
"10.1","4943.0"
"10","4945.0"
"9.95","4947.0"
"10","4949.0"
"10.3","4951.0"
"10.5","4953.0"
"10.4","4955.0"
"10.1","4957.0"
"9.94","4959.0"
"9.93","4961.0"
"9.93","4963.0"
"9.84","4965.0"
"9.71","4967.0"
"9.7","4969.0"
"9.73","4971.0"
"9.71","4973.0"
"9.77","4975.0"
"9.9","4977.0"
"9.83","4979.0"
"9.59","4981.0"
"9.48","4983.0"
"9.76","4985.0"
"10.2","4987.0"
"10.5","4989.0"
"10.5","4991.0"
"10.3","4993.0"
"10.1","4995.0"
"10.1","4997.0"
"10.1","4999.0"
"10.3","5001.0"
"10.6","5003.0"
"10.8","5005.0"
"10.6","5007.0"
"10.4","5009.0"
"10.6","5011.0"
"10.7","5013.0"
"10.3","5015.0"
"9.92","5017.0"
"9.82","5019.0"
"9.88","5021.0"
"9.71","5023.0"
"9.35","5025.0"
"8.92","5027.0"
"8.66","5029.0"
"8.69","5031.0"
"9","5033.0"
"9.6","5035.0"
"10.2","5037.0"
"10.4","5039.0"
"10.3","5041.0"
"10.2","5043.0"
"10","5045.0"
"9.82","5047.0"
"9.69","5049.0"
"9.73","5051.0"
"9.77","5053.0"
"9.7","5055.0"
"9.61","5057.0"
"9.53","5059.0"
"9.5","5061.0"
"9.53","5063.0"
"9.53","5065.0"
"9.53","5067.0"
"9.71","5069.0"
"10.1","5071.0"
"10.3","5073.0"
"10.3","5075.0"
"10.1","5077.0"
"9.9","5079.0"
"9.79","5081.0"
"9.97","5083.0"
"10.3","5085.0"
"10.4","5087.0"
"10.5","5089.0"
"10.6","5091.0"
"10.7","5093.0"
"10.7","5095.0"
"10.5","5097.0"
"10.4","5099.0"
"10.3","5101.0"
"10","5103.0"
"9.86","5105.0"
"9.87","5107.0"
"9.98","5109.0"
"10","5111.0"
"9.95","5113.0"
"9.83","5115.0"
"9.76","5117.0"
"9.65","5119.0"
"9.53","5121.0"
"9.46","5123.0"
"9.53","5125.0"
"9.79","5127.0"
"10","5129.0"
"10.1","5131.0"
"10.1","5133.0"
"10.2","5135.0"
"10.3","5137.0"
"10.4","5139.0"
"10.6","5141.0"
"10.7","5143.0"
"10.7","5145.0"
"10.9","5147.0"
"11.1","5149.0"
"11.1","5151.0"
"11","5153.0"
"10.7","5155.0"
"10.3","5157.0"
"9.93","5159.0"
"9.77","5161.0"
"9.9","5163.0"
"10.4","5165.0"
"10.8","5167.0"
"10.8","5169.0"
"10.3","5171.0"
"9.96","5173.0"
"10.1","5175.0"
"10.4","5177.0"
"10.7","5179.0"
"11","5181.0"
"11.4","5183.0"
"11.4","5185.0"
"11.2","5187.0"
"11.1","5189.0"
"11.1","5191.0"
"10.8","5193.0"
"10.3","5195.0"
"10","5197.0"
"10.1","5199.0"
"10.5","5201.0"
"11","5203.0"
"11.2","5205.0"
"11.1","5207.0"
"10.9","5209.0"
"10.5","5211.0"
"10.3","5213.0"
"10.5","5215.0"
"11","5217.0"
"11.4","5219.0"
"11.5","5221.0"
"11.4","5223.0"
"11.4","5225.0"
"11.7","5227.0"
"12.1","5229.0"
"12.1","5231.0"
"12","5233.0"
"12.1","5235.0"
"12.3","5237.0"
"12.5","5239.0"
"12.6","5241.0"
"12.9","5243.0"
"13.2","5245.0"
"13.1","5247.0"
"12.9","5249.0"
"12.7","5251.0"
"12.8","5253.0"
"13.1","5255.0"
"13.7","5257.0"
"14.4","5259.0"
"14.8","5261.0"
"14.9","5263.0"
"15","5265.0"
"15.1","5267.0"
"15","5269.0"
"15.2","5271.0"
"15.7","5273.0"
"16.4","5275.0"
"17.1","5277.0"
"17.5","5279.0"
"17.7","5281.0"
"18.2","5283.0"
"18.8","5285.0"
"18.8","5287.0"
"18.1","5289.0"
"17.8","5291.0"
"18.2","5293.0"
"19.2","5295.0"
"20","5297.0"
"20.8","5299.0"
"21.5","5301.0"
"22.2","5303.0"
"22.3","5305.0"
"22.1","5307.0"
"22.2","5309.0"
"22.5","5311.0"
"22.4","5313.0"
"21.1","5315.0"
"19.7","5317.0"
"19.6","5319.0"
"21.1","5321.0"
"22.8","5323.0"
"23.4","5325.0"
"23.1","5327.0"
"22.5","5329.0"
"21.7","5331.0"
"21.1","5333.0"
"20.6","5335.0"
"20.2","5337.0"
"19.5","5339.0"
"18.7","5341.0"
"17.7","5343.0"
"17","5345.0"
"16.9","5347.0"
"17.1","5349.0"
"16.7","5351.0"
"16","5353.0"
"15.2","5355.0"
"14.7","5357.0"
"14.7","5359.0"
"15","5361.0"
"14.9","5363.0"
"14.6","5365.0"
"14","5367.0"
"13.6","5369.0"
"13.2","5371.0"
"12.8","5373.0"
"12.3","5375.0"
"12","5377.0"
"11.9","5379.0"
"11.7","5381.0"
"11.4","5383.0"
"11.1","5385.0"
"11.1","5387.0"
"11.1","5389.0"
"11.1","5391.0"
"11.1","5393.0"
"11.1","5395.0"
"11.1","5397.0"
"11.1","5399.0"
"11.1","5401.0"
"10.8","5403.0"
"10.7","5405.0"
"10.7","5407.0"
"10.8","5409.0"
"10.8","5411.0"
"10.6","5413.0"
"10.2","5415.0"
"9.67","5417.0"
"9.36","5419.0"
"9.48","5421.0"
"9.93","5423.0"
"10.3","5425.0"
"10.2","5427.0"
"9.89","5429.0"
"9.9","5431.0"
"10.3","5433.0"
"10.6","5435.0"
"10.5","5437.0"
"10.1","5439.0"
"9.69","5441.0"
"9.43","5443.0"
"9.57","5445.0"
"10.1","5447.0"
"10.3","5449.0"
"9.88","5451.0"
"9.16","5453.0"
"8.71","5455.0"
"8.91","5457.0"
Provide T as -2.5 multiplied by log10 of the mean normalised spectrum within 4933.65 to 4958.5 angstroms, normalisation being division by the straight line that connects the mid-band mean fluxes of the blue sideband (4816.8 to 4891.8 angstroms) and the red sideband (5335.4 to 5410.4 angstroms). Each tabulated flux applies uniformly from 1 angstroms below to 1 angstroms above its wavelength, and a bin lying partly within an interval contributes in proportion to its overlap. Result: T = 0.22 mag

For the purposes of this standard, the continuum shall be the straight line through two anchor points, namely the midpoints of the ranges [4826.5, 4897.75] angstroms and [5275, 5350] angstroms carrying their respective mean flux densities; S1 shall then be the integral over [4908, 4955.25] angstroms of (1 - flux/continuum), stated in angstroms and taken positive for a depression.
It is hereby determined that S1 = 8.6 angstroms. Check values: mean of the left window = 11.5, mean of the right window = 20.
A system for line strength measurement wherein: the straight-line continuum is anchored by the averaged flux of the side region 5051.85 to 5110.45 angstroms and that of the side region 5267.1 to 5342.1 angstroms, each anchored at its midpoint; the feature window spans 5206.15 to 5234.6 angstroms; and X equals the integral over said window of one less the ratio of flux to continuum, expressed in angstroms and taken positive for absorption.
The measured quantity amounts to 8.52 angstroms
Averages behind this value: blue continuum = 10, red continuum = 19.8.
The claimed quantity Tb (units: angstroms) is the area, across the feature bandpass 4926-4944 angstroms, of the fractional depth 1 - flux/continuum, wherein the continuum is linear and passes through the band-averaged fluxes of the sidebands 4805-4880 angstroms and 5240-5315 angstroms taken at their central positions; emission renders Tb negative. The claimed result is 4.58 angstroms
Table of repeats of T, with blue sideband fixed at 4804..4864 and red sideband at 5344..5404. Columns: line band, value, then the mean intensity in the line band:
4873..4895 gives 0.27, 10.3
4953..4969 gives 0.30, 9.99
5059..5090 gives 0.31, 9.95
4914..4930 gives 0.20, 10.9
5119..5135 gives 0.32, 9.8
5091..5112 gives 0.27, 10.2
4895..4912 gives 0.23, 10.7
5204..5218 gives 0.22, 10.8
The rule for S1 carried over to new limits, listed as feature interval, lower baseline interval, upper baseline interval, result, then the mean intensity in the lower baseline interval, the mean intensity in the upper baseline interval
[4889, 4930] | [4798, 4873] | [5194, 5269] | 6.7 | 13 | 12.2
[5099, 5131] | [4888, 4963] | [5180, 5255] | 3.7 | 10.4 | 11.5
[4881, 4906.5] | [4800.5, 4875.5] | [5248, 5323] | 5.6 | 12.8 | 17.9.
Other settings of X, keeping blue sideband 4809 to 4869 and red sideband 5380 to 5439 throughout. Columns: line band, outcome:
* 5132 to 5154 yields 1.98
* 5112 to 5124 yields 2.14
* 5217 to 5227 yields -0.03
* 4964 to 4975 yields 2.37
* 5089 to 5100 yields 1.23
